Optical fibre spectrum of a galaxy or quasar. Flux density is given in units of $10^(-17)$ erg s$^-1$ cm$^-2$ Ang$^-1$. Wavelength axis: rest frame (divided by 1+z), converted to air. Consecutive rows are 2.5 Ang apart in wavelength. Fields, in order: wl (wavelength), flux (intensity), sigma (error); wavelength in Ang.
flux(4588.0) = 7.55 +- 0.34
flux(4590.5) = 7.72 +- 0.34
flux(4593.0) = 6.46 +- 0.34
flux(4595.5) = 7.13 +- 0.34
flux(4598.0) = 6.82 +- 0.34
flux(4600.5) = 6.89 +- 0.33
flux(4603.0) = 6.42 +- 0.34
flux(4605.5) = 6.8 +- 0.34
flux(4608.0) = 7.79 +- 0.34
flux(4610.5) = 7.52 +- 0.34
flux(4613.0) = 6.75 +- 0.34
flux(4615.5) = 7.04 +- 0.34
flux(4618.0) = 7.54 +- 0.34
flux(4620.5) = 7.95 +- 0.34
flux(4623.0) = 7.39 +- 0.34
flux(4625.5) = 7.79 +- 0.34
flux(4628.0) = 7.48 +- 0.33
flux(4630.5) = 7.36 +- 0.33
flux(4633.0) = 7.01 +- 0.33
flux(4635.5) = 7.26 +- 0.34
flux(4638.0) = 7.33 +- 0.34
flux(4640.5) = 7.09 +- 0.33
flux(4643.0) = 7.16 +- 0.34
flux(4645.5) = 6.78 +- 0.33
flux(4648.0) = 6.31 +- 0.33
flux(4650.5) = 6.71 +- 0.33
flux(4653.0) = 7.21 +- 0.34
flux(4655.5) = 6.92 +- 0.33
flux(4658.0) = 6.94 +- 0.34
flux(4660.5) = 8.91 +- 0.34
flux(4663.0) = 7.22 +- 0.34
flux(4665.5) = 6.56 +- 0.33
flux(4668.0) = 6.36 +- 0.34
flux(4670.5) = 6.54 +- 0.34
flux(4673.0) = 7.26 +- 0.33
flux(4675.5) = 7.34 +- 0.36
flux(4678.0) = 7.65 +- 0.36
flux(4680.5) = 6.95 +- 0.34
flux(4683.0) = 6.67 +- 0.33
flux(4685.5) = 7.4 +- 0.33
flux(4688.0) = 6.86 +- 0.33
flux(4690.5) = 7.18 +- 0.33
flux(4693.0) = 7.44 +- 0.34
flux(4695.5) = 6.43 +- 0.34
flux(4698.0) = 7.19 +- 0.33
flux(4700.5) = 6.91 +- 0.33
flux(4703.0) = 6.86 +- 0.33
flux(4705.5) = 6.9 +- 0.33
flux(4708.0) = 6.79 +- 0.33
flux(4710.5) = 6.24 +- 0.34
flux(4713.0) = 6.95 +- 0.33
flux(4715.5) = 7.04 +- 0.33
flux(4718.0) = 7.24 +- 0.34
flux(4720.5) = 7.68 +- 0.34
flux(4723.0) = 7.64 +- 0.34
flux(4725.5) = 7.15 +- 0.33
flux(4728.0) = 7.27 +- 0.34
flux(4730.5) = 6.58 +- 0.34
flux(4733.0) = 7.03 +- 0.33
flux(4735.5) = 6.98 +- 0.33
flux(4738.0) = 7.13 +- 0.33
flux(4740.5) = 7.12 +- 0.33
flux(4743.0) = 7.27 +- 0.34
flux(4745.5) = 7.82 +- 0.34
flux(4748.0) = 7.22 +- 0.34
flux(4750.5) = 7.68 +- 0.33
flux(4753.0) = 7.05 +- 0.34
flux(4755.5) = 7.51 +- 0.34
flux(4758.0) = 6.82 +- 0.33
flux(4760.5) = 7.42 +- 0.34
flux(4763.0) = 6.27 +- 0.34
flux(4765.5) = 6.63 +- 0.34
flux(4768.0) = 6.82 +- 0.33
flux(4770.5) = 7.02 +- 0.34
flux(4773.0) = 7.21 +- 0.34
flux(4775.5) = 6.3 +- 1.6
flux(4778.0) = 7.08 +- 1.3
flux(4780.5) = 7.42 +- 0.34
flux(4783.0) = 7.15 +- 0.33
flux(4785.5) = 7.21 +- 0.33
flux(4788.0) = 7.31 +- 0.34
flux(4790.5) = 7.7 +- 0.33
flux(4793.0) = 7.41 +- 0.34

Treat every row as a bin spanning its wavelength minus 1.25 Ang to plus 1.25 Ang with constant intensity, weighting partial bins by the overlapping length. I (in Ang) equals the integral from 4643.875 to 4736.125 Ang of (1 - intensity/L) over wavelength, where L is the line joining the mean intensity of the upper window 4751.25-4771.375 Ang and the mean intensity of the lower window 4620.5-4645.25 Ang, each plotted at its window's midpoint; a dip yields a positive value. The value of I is 1.7 Ang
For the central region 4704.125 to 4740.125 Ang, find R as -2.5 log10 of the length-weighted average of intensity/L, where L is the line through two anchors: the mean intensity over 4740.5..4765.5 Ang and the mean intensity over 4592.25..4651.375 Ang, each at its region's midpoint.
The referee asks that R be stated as 0.02 mag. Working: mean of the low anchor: 7.12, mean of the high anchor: 7.19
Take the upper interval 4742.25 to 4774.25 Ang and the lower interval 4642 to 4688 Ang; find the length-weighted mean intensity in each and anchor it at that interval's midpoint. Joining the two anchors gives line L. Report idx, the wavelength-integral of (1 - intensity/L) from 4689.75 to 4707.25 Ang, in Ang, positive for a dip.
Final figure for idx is 0.2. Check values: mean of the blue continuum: 7.04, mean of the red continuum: 7.13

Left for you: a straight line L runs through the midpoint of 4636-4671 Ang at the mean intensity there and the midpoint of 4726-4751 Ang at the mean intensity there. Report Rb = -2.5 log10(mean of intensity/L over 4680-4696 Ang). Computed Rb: 0.01 mag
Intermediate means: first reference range 7.02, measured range 7.02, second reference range 7.19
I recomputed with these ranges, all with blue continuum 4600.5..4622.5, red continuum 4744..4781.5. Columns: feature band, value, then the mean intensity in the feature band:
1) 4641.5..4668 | 0.5 Ang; 7.04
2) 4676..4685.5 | 0.0 Ang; 7.15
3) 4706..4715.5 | 0.5 Ang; 6.73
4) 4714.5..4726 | -0.4 Ang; 7.37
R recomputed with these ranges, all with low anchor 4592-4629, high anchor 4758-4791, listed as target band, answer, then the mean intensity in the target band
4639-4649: 0.05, 6.86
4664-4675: 0.06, 6.74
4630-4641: -0.01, 7.21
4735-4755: -0.04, 7.3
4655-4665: -0.05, 7.47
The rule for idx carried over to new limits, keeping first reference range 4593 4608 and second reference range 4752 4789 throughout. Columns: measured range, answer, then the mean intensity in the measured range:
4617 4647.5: -1.9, 7.32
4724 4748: -0.6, 7.16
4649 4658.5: 0.0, 6.93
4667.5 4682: -0.2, 7.04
